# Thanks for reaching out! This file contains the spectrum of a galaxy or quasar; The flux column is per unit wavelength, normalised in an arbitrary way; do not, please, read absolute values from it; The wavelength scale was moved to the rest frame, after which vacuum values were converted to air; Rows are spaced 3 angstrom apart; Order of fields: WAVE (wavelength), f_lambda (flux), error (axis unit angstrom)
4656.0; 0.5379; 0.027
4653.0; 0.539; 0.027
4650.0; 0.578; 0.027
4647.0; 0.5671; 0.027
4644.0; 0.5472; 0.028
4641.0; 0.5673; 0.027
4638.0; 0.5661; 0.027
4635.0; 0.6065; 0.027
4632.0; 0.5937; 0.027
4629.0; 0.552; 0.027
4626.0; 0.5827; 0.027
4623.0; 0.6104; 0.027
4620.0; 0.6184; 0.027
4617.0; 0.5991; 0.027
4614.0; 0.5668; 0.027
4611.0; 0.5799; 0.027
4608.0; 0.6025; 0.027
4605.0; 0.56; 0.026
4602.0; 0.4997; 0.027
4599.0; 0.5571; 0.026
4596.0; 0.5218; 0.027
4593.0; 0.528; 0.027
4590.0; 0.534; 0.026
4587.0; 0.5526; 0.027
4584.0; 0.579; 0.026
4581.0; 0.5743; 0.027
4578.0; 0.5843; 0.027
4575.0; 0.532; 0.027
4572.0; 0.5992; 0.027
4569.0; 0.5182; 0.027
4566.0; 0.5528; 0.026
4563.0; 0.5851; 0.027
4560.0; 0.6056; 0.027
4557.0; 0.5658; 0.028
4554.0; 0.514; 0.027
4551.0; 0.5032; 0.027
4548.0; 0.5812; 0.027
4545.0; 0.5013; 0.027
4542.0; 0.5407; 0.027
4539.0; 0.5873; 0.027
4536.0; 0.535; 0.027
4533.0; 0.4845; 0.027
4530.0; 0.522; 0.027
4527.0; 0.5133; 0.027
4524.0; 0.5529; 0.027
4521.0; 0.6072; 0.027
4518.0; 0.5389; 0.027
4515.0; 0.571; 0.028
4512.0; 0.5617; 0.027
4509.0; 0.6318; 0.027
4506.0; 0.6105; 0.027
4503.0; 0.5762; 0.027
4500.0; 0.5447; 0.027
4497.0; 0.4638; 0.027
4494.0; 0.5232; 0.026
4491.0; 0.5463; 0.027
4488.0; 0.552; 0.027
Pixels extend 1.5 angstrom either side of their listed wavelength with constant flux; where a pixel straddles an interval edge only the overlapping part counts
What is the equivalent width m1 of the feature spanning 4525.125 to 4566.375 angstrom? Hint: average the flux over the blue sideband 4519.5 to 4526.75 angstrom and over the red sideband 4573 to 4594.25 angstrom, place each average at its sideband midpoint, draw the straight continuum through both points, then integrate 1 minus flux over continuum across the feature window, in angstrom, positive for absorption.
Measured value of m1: 1.6 angstrom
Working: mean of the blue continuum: 0.569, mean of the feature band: 0.542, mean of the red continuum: 0.556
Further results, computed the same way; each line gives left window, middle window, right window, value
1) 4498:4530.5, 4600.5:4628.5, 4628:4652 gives -0.4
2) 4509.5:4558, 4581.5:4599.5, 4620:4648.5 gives 0.6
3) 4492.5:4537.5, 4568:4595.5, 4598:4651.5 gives 0.5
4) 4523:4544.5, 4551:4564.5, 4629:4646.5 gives -0.5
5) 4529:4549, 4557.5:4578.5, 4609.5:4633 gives -0.5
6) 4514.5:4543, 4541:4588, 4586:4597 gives -1.5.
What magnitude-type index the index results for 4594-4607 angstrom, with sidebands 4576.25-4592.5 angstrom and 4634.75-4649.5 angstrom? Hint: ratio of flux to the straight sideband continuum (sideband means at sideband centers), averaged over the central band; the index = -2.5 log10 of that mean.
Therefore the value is 0.05 mag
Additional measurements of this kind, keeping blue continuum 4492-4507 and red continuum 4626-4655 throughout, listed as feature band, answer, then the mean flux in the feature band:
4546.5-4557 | 0.03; 0.538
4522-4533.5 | 0.04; 0.525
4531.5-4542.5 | 0.02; 0.537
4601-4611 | 0.00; 0.561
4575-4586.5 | -0.03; 0.571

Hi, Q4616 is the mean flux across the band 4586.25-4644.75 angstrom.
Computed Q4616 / 0.568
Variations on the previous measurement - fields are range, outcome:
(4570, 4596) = 0.557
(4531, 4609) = 0.549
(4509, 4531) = 0.559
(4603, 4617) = 0.577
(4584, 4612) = 0.549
